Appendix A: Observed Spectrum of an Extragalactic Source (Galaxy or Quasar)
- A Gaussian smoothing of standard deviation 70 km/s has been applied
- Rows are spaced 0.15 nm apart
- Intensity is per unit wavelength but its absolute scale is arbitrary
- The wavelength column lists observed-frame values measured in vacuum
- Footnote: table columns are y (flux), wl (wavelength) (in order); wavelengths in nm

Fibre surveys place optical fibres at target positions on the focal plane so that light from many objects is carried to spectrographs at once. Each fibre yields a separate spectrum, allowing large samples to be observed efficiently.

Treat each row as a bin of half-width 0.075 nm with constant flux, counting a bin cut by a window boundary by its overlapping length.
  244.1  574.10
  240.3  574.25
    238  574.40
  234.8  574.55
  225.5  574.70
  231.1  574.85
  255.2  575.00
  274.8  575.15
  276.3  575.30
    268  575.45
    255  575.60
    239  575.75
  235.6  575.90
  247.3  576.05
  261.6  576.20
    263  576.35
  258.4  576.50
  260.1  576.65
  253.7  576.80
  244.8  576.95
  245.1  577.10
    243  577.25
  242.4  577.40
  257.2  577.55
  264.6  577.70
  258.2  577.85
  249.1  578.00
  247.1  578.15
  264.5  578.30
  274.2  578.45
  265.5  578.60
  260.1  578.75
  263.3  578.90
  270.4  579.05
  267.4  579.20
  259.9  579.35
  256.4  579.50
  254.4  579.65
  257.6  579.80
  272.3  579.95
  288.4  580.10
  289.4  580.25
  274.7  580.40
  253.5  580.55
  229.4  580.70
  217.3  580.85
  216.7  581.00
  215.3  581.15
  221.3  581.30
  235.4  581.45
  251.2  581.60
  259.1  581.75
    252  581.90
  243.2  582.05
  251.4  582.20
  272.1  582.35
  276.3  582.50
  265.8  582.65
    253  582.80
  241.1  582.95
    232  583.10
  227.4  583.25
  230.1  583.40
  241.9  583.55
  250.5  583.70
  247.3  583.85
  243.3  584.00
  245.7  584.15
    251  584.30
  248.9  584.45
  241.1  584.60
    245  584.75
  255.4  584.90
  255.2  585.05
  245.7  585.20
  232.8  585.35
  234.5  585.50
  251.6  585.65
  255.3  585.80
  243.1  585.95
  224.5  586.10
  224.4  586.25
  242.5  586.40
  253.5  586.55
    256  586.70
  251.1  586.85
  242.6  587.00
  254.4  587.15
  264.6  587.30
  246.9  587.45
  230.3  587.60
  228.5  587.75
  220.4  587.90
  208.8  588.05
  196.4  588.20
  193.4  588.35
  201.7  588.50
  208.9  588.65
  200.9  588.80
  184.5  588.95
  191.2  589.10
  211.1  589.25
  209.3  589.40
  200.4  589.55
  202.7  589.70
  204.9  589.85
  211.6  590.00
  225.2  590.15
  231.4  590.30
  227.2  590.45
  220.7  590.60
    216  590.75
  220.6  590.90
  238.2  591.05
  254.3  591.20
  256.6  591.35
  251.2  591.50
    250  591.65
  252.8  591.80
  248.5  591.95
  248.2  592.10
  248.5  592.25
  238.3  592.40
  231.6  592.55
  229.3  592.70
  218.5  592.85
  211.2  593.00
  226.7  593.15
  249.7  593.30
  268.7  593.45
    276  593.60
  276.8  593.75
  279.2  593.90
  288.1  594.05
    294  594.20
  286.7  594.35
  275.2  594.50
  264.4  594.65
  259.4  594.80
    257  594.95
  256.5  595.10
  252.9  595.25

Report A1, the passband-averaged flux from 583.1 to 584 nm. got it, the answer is 239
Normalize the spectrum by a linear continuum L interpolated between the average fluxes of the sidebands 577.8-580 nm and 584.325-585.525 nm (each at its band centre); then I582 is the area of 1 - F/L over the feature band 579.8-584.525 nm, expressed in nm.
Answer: 0.081 nm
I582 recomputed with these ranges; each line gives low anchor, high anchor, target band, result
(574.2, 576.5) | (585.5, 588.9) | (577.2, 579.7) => -0.139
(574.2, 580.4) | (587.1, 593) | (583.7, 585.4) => -0.059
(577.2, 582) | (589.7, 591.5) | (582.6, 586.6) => -0.024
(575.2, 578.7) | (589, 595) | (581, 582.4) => 0.047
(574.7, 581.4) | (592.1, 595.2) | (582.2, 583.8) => 0.037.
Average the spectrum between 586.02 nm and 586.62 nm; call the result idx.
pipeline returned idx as 236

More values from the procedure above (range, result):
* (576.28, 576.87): 259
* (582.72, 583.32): 239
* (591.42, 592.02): 251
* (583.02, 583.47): 230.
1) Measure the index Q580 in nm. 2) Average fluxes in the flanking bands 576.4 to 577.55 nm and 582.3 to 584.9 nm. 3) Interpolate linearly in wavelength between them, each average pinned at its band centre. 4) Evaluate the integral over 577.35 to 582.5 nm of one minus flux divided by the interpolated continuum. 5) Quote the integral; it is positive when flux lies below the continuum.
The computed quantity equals -0.12 nm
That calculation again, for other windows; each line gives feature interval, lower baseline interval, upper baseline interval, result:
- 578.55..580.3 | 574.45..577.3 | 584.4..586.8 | -0.128 nm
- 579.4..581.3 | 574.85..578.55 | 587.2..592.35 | -0.034 nm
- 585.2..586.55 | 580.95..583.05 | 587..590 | -0.073 nm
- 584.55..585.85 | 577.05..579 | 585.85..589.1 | -0.067 nm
